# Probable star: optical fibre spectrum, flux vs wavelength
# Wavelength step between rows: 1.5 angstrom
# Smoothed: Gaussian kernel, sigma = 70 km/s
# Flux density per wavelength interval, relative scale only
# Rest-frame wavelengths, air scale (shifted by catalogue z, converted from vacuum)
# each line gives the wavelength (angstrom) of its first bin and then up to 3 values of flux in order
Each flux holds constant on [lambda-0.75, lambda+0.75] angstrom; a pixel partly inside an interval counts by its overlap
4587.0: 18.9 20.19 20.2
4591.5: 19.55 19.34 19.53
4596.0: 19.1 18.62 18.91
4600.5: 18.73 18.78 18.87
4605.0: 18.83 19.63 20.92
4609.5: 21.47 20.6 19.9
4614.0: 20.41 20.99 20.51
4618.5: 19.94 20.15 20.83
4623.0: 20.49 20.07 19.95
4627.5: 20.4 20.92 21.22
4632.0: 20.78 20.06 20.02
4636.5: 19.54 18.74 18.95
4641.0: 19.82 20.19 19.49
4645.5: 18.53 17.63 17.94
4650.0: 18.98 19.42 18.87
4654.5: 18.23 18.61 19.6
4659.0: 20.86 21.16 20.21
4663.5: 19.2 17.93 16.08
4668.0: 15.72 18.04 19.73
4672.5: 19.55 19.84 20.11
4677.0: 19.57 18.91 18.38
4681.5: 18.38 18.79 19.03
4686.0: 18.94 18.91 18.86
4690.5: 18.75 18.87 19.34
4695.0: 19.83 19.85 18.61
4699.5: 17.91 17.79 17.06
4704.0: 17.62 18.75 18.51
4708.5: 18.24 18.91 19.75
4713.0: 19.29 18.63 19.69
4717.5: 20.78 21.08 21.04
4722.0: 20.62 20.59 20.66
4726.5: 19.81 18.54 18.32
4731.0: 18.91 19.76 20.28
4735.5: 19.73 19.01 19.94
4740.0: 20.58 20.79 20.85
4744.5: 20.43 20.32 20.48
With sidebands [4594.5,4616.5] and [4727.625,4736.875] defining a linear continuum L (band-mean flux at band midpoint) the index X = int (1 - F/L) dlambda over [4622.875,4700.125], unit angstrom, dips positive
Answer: 1.2 angstrom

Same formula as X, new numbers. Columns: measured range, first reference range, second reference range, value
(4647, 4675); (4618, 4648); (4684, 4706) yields 0.67 angstrom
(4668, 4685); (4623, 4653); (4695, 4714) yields 0.04 angstrom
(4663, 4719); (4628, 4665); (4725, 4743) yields 2.34 angstrom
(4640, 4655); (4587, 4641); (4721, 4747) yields 0.75 angstrom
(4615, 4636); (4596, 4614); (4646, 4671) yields -1.30 angstrom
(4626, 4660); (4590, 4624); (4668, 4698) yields -0.09 angstrom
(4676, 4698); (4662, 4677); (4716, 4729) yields 0.16 angstrom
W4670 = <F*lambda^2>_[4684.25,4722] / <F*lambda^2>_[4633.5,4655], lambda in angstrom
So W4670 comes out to 1.0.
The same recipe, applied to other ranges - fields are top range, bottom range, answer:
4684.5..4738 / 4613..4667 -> 1.01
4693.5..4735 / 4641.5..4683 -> 1.04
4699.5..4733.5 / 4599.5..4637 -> 1.00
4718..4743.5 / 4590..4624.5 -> 1.06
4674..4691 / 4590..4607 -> 1.03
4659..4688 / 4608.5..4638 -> 0.95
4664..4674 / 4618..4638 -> 0.90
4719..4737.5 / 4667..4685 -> 1.08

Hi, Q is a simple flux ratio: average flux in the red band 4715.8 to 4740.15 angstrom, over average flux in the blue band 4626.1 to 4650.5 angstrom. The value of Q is 1.0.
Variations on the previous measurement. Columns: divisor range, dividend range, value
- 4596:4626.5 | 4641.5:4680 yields 0.95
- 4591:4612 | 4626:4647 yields 1.02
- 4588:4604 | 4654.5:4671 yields 0.97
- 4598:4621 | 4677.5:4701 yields 0.95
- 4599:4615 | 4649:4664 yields 0.98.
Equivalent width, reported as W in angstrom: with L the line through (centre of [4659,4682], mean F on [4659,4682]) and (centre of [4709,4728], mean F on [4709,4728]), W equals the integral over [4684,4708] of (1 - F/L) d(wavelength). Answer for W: 1.0 angstrom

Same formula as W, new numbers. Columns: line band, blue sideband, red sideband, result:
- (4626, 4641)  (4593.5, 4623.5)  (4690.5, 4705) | -0.4 angstrom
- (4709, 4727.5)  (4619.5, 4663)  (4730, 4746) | -0.1 angstrom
